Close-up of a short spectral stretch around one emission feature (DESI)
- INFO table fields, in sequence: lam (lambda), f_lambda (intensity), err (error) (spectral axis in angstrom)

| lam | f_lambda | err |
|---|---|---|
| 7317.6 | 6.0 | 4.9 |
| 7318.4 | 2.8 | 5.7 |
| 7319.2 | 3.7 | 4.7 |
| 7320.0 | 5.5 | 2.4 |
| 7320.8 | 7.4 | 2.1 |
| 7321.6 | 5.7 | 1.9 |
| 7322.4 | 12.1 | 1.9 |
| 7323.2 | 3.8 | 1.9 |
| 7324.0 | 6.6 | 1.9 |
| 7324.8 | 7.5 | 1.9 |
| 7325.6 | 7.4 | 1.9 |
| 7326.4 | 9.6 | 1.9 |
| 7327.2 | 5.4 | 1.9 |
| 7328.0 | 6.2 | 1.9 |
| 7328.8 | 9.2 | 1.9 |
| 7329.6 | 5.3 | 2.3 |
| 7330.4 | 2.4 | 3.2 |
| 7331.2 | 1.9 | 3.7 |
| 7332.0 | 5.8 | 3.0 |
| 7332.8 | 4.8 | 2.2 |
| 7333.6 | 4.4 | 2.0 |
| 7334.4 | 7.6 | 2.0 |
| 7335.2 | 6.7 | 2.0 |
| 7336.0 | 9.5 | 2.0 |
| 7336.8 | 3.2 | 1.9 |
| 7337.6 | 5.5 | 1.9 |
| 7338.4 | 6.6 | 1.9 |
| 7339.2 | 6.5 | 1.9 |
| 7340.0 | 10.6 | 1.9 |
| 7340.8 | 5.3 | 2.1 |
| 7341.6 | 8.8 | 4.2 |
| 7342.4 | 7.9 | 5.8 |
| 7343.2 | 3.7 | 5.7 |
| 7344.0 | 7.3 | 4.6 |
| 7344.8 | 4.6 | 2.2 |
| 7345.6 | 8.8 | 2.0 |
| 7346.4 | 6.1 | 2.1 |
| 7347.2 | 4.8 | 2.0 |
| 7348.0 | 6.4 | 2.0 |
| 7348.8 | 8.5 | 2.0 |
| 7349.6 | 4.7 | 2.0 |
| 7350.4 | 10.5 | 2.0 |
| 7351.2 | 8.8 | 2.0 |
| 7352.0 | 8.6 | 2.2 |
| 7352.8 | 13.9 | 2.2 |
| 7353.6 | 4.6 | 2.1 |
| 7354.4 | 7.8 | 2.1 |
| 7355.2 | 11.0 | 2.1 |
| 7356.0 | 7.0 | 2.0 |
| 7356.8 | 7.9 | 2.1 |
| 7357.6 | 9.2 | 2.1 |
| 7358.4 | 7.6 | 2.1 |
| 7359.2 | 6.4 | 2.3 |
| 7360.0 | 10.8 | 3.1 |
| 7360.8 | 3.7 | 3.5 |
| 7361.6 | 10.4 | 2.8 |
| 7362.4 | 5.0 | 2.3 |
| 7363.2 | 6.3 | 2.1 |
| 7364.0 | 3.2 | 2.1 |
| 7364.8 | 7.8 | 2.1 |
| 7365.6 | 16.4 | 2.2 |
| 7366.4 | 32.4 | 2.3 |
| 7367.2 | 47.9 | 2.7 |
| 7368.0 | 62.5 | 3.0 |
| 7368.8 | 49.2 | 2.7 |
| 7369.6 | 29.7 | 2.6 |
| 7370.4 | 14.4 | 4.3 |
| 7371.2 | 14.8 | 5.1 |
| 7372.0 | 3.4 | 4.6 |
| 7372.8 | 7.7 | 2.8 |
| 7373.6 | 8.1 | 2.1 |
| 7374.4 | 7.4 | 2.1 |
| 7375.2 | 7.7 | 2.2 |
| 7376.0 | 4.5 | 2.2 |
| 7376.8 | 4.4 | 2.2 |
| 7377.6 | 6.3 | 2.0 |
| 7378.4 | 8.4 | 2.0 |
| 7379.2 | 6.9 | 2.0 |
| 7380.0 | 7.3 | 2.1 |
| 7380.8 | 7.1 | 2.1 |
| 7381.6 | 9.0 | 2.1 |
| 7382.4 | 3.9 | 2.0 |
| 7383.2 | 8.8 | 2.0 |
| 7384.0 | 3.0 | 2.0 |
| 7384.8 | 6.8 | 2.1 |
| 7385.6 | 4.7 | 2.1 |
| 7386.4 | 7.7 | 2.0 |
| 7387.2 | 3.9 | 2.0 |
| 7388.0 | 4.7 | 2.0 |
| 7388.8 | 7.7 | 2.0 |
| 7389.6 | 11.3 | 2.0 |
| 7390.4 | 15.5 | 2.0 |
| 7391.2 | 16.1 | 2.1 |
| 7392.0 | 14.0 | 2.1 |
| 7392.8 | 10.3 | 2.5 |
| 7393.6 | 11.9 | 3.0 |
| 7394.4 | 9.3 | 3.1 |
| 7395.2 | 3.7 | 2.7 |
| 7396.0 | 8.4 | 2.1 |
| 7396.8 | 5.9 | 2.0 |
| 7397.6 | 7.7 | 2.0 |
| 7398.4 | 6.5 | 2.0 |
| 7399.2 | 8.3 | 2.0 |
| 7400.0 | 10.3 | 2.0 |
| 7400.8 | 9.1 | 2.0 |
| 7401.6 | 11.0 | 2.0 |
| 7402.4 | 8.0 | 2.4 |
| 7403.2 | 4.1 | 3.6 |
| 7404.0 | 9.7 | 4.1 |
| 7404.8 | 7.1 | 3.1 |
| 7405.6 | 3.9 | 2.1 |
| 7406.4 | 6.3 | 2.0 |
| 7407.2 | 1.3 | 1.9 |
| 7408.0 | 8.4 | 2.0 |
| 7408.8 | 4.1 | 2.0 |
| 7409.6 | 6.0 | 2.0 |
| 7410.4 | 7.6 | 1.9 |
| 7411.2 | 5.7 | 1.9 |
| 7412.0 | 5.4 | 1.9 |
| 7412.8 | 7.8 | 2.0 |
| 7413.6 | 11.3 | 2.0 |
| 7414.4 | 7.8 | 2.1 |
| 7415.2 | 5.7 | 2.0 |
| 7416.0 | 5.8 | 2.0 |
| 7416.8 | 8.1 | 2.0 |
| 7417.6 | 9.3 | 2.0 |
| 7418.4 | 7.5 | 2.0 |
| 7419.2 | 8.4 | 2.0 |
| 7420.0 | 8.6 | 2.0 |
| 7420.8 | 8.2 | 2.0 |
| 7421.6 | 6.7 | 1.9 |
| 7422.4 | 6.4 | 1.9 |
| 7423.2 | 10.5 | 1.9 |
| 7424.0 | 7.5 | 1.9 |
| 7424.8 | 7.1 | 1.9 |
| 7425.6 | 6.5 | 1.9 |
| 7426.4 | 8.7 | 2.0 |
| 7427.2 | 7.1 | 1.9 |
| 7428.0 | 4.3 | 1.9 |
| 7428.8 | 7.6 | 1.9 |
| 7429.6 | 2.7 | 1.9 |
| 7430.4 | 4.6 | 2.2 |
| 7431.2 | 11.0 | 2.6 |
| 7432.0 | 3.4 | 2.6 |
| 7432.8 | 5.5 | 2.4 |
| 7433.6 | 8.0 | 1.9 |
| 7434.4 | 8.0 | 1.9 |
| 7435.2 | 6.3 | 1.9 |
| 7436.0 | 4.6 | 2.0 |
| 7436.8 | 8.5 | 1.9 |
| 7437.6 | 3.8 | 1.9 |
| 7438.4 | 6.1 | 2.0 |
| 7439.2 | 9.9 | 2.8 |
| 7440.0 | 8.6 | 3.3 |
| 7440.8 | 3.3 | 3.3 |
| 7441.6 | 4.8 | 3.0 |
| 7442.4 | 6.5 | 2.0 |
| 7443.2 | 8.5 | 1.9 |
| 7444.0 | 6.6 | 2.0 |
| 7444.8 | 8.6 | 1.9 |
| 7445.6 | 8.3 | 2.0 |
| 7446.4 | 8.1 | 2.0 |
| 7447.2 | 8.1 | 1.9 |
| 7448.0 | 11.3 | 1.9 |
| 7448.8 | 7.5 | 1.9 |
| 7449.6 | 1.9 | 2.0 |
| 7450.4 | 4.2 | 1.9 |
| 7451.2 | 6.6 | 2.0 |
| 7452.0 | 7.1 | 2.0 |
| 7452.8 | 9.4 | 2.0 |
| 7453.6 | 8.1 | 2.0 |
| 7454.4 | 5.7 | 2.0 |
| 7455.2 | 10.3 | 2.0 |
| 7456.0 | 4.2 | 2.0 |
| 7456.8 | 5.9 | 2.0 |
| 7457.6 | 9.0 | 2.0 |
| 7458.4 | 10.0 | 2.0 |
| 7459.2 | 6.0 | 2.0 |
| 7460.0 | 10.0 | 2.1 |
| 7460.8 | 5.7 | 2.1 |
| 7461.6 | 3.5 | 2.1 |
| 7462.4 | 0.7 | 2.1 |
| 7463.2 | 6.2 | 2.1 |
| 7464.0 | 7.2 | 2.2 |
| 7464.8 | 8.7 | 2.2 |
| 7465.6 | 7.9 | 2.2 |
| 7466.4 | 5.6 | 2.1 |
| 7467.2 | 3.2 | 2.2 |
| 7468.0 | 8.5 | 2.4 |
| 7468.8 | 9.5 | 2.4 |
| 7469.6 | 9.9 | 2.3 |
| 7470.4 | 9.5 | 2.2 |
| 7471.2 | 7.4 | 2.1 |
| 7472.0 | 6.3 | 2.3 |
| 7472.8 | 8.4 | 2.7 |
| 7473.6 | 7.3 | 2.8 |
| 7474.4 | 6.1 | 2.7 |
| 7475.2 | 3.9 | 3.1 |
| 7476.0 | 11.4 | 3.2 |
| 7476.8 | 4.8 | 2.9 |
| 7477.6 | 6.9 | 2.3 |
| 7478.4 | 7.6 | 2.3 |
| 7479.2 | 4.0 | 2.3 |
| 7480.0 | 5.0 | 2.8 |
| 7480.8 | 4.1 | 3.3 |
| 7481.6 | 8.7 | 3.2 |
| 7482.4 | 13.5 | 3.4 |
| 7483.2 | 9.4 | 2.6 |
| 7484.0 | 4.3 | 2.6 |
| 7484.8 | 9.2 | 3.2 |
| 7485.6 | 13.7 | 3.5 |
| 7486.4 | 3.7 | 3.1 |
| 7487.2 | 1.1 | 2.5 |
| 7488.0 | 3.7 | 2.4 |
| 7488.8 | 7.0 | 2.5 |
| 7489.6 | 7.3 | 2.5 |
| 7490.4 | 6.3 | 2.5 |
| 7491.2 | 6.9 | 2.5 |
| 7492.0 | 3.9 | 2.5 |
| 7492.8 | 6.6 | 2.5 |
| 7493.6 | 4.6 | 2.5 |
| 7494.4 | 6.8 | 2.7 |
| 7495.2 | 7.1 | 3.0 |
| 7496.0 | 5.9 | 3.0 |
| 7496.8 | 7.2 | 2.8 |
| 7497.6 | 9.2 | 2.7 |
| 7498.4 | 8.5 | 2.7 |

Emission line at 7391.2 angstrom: [N II] 6583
